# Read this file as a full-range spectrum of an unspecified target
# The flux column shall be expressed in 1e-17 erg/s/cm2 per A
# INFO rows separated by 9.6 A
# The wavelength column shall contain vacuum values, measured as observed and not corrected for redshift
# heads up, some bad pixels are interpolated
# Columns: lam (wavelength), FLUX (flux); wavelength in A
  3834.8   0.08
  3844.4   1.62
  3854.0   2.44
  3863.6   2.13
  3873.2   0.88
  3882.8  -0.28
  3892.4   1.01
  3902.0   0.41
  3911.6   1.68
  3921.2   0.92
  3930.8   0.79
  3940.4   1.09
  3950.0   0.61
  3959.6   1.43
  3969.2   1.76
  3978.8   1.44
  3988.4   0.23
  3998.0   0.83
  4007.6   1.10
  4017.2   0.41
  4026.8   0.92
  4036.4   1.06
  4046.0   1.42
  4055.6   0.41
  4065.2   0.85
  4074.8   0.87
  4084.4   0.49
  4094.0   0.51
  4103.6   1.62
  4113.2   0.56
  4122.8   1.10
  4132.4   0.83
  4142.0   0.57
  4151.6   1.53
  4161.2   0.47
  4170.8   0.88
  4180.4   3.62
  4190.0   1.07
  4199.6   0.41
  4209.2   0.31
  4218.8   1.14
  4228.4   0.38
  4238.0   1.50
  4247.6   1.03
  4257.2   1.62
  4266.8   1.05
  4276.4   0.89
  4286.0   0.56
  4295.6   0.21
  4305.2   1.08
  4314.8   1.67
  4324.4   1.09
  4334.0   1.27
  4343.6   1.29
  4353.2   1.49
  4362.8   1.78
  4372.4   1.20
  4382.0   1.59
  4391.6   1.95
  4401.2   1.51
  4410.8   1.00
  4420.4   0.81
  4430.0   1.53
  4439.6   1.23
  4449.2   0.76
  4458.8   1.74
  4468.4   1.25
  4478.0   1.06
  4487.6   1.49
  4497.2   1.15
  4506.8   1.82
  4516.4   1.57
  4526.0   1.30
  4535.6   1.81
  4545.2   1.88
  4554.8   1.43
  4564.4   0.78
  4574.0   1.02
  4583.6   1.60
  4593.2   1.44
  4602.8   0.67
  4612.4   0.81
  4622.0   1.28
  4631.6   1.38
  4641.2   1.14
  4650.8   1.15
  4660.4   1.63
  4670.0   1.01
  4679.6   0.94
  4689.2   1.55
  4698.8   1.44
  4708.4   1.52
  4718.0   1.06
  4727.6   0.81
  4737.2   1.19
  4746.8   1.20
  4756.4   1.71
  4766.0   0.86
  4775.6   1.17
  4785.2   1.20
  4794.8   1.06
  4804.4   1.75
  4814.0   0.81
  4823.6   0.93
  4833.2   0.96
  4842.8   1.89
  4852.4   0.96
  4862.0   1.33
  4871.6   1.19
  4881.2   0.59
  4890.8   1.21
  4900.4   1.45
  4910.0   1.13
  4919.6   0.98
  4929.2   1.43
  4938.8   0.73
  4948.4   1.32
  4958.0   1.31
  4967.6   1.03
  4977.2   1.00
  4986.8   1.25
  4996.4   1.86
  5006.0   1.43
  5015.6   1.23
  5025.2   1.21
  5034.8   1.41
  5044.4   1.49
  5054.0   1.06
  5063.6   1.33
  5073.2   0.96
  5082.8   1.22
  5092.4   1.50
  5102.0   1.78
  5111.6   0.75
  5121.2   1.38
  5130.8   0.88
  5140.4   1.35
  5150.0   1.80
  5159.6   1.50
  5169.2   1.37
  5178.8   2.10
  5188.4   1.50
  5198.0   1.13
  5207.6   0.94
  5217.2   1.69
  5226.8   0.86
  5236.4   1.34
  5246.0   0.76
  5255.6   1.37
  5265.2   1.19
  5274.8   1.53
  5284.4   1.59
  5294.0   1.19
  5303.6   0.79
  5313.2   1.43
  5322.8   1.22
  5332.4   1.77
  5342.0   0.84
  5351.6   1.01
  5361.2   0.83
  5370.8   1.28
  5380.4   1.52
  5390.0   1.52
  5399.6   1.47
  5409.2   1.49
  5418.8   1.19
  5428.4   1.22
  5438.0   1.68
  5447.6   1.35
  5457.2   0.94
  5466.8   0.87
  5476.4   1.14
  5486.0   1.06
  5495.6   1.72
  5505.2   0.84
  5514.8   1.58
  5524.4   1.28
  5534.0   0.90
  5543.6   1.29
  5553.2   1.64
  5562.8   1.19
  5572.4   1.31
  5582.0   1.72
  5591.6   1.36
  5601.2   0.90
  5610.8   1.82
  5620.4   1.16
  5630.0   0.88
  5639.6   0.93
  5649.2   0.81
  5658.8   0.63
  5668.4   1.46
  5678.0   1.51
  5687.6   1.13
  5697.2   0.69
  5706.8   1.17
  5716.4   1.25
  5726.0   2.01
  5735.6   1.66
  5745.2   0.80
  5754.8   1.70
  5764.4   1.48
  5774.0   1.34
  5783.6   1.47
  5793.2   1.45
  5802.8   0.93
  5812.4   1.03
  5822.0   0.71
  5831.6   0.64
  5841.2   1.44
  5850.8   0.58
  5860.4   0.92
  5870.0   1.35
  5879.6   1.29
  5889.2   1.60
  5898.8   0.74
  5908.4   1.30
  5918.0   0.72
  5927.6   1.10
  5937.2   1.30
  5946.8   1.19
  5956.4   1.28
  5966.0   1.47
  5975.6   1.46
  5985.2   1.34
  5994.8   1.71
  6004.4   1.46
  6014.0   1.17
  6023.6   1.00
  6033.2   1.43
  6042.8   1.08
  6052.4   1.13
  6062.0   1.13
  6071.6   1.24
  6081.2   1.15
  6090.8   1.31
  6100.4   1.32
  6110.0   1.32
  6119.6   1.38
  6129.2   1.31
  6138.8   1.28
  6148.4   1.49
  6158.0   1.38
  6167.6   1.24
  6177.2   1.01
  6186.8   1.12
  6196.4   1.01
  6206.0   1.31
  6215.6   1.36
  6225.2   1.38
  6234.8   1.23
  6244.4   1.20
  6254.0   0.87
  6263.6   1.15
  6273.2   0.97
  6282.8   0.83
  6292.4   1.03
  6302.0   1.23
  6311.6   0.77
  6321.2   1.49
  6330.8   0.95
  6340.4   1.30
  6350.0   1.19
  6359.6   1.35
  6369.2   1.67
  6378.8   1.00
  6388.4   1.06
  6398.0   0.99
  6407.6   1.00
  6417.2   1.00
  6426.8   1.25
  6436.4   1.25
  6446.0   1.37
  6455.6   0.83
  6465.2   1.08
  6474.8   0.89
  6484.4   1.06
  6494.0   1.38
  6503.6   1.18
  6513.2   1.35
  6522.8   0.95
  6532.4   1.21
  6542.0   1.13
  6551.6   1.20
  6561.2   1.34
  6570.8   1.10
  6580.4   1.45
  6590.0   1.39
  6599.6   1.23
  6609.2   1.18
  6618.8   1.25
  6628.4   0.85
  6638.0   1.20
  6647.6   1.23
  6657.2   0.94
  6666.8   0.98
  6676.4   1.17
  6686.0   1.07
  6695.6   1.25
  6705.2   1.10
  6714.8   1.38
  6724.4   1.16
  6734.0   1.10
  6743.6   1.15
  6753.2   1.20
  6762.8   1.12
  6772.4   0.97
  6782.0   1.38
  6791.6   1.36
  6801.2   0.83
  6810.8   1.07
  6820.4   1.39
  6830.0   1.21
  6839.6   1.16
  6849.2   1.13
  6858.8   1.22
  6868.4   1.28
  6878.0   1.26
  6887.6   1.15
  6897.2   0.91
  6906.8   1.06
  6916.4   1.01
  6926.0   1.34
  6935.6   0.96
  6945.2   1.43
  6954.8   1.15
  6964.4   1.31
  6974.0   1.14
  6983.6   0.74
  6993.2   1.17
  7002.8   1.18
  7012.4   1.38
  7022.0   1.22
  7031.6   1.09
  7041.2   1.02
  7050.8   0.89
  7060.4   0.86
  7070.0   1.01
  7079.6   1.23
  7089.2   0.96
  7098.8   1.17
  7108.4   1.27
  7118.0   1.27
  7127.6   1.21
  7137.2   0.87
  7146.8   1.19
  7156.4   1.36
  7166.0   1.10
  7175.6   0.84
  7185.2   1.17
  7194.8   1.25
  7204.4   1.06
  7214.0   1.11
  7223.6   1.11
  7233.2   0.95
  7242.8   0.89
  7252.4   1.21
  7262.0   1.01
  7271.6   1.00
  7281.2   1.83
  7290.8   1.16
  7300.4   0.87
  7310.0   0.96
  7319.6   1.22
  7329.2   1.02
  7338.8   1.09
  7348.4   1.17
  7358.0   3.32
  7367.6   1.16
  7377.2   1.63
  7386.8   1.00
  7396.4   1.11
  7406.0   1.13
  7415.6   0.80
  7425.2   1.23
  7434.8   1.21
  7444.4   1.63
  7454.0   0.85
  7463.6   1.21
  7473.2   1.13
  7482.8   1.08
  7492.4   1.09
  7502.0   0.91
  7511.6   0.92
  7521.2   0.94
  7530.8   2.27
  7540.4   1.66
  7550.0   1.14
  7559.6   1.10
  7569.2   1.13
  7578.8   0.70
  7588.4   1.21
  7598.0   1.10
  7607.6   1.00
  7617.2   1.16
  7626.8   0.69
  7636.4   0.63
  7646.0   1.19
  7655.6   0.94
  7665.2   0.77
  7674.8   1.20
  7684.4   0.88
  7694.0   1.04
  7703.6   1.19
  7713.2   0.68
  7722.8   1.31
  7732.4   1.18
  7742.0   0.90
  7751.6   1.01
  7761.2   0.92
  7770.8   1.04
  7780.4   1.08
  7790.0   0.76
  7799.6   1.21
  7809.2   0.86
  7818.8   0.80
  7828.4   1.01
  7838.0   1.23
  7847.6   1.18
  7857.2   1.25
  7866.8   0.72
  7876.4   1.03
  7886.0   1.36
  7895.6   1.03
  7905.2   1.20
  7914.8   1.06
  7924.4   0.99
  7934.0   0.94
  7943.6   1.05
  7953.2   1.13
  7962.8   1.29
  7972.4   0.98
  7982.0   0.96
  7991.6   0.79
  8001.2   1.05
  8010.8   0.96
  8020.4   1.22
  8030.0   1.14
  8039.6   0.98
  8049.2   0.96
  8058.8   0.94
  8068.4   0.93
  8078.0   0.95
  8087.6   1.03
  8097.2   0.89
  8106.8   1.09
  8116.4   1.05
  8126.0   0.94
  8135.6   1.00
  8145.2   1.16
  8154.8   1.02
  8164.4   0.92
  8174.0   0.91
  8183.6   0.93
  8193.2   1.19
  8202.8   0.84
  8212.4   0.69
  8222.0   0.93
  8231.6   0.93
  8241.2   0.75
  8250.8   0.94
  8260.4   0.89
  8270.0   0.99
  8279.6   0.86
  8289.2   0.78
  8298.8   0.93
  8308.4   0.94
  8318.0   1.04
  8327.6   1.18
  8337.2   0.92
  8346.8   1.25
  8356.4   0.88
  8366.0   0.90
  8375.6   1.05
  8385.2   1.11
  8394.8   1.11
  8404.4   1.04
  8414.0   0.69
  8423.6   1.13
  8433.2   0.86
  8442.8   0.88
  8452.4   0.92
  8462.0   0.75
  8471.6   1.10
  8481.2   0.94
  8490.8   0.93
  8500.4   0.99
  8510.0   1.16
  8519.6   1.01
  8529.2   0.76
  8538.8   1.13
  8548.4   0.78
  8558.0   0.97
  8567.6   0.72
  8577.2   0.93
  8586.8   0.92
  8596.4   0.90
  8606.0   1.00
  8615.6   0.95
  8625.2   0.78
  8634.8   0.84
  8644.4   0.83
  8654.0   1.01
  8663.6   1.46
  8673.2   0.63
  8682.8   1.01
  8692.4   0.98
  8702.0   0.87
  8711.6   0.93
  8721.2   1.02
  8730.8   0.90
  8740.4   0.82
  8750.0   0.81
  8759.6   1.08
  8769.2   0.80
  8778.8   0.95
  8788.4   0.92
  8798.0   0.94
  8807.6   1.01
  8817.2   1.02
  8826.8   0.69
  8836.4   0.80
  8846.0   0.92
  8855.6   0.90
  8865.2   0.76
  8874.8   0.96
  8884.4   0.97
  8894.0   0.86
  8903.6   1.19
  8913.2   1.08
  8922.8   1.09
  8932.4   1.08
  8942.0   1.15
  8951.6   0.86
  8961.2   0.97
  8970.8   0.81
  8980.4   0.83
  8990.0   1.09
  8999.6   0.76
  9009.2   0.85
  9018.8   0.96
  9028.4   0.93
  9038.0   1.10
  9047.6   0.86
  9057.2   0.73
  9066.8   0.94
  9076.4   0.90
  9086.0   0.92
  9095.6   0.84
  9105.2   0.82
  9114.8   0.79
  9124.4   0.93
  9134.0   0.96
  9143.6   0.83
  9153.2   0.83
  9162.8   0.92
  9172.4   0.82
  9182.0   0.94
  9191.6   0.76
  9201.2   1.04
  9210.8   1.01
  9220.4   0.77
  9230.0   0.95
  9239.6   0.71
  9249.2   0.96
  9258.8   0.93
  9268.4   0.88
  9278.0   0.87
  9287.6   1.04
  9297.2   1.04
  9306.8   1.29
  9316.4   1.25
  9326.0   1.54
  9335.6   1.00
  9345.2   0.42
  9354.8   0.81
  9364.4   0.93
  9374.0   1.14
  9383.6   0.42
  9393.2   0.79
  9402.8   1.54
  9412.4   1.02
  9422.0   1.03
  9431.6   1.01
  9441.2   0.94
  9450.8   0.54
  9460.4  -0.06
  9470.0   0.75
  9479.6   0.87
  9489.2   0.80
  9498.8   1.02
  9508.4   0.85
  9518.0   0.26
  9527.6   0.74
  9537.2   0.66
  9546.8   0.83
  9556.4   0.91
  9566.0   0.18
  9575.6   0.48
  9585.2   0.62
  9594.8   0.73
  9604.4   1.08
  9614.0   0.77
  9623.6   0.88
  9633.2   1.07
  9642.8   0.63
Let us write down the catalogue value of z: 0.120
